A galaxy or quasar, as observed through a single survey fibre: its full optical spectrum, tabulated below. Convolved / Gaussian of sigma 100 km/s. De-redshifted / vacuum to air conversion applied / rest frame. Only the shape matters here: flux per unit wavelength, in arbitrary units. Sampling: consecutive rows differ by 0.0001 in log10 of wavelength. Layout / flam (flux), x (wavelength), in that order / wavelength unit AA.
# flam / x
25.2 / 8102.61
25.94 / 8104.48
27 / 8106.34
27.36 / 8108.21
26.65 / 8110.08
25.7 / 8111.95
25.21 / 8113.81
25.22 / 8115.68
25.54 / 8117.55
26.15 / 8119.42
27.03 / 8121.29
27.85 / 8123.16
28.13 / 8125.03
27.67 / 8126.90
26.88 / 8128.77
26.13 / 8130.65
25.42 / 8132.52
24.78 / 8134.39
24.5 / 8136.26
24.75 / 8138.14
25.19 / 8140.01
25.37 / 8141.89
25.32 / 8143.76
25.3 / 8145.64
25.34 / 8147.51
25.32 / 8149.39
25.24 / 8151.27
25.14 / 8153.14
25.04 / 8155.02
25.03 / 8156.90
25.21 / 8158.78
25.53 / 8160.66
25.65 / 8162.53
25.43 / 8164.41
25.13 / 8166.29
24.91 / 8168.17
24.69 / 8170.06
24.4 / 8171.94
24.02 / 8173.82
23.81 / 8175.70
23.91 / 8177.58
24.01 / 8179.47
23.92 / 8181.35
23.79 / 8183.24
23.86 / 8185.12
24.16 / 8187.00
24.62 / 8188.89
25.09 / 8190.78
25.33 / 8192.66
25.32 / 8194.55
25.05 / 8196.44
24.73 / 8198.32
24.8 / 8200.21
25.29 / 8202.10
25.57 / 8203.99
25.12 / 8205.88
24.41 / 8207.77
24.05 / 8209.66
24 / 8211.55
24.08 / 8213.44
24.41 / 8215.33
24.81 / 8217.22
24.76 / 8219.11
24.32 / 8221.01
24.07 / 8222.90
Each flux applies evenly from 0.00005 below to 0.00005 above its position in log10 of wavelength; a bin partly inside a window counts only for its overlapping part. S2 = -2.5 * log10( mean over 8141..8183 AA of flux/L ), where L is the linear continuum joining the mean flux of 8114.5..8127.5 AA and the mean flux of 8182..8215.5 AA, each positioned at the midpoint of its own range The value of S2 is 0.03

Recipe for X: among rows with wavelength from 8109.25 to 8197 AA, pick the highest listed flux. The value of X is 28.13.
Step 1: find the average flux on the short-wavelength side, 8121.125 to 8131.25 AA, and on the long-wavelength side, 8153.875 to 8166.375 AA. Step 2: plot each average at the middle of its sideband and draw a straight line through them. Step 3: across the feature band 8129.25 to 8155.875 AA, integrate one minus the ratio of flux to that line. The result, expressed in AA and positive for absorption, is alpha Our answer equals 1.1 AA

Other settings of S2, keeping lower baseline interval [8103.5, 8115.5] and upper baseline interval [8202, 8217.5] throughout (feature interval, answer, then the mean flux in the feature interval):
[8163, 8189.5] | 0.04 mag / 24.3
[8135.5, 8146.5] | 0.03 mag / 25.1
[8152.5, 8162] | 0.01 mag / 25.2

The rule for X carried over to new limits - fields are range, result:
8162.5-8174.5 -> 25.65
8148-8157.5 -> 25.32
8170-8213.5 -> 25.57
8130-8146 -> 26.13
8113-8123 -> 27.03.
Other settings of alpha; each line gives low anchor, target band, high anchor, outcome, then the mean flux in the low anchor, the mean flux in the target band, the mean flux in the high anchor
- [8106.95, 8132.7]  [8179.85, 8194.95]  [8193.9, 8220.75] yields 0.4 AA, 26.5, 24.5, 24.7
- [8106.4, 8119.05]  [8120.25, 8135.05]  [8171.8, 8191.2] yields -0.7 AA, 26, 26.8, 24.1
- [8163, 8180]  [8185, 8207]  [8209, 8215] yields -0.6 AA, 24.5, 24.9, 24.1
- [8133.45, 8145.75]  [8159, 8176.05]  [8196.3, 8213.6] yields 0.0 AA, 25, 24.9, 24.7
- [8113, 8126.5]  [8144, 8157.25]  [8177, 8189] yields 0.0 AA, 26.5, 25.2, 24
